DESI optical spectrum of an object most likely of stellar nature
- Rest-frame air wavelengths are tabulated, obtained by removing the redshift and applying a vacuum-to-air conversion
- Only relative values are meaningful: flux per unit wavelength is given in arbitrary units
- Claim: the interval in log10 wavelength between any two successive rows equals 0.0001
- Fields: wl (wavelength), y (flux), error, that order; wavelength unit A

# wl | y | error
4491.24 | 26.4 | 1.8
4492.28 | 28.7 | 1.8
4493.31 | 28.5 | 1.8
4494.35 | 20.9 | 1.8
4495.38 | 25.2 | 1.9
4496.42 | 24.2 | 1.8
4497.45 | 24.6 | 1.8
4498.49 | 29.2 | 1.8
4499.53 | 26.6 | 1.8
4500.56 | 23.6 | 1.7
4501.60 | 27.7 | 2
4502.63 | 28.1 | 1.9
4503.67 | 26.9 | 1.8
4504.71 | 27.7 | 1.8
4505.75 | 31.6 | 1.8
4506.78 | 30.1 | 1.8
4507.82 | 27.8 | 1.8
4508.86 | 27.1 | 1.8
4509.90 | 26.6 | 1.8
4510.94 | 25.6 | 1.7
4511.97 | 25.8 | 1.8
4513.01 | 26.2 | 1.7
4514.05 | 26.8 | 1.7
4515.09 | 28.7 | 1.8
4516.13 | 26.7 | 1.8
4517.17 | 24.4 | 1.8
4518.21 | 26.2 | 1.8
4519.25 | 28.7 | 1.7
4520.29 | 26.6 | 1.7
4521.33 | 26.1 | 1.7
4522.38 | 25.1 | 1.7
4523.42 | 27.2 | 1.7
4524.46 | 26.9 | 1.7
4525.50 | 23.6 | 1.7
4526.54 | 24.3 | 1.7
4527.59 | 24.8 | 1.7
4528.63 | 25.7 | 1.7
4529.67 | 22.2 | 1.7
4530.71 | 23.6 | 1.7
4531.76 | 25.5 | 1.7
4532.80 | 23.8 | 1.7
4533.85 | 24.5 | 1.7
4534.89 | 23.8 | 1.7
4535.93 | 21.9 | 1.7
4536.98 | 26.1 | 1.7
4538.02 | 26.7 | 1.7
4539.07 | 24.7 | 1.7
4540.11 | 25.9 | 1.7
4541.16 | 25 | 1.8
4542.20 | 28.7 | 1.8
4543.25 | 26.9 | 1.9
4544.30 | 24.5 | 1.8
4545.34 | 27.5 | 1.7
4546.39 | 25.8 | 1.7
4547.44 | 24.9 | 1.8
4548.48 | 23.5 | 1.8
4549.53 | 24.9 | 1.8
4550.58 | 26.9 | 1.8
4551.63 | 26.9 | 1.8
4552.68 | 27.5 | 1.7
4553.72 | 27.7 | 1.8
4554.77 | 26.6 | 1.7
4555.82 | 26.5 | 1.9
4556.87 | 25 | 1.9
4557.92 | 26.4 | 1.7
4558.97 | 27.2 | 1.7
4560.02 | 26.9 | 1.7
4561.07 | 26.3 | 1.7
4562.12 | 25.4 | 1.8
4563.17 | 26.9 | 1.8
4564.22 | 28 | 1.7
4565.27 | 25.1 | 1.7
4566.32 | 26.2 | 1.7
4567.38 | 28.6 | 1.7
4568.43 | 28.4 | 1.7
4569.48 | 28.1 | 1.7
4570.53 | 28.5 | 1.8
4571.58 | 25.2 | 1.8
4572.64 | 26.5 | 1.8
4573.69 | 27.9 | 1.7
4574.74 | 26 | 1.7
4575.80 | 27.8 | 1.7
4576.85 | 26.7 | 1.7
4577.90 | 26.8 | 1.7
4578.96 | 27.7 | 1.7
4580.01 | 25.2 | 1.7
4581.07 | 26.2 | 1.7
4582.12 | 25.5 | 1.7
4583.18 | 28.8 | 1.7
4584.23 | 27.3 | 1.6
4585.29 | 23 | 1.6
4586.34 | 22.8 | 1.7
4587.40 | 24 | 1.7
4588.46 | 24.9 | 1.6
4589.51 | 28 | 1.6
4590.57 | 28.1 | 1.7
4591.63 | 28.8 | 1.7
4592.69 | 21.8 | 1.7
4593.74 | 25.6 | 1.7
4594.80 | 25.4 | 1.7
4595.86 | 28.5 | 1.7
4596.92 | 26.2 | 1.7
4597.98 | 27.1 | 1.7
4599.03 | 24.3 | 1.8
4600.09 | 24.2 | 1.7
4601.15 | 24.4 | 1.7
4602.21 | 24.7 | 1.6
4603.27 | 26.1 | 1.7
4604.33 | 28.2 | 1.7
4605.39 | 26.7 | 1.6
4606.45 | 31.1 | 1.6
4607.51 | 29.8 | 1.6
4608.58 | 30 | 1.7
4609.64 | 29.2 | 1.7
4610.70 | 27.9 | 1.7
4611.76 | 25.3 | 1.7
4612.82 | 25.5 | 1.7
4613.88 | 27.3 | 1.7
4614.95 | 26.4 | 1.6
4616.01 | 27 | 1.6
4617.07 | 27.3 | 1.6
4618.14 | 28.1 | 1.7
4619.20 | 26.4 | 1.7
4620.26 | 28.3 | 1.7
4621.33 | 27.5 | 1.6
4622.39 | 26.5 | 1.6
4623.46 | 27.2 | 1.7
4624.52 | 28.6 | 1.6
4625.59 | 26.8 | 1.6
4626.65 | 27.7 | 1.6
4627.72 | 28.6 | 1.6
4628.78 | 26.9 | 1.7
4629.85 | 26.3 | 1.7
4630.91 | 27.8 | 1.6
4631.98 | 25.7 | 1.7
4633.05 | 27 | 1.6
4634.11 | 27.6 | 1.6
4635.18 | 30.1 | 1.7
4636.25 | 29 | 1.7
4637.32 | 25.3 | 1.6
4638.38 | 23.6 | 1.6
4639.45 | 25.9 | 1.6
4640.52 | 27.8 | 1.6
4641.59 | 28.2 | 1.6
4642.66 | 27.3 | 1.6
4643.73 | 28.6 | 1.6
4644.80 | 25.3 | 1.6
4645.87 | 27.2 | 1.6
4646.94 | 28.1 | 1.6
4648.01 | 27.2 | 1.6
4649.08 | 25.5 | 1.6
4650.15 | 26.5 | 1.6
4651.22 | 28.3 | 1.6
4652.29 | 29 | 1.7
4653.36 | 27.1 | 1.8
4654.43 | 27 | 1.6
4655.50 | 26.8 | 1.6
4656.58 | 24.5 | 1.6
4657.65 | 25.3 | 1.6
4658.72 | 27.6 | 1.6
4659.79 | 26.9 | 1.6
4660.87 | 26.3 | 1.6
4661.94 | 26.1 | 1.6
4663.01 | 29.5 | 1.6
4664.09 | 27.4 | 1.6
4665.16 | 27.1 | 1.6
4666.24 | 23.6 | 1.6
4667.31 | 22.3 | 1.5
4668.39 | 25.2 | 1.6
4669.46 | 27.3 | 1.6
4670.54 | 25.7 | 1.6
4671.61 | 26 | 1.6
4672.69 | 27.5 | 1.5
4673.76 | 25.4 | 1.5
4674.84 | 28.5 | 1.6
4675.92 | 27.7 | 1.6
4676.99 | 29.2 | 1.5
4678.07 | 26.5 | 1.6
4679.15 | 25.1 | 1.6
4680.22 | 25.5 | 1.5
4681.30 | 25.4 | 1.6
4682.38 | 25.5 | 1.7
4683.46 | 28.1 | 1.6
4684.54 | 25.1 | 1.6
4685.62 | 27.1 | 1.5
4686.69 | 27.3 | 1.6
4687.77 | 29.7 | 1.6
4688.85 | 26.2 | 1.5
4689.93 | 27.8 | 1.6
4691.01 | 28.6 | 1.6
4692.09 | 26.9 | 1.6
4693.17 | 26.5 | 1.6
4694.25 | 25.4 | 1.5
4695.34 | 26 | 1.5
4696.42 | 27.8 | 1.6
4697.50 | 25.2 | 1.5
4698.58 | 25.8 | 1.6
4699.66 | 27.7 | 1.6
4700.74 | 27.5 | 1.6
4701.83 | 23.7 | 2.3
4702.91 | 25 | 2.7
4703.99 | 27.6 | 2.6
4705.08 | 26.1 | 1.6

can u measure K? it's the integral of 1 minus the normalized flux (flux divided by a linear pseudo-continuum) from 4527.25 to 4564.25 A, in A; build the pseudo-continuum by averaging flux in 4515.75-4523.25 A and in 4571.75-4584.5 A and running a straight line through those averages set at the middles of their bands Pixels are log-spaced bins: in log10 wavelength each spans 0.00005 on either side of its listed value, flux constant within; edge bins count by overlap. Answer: 1.2 A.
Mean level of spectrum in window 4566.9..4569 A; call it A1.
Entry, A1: 28.5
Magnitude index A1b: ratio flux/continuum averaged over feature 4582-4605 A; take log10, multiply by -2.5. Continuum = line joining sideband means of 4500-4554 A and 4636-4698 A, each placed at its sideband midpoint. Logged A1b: 0.02 mag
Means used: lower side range 26.1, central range 25.8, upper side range 26.7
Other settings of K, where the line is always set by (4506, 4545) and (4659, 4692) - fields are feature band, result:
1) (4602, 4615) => -0.7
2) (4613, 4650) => -1.0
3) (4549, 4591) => -0.7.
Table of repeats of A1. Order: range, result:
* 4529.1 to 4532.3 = 23.8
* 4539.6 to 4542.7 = 26.5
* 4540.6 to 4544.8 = 26.2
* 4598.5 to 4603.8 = 24.8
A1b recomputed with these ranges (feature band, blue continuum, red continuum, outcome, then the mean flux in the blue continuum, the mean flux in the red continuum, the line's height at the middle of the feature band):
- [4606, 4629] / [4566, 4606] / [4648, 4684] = -0.052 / 26.3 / 26.5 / 26.4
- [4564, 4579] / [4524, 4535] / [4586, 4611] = -0.057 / 24.4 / 26.6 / 25.7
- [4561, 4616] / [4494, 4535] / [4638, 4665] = -0.004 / 26.1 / 26.9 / 26.5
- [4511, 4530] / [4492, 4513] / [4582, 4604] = 0.027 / 26.8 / 25.7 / 26.6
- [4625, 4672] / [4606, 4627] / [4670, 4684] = 0.013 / 27.7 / 26.6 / 27.1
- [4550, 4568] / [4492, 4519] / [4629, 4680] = 0.002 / 26.8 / 26.8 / 26.8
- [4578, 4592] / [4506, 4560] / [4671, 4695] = 0.005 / 26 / 26.9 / 26.3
